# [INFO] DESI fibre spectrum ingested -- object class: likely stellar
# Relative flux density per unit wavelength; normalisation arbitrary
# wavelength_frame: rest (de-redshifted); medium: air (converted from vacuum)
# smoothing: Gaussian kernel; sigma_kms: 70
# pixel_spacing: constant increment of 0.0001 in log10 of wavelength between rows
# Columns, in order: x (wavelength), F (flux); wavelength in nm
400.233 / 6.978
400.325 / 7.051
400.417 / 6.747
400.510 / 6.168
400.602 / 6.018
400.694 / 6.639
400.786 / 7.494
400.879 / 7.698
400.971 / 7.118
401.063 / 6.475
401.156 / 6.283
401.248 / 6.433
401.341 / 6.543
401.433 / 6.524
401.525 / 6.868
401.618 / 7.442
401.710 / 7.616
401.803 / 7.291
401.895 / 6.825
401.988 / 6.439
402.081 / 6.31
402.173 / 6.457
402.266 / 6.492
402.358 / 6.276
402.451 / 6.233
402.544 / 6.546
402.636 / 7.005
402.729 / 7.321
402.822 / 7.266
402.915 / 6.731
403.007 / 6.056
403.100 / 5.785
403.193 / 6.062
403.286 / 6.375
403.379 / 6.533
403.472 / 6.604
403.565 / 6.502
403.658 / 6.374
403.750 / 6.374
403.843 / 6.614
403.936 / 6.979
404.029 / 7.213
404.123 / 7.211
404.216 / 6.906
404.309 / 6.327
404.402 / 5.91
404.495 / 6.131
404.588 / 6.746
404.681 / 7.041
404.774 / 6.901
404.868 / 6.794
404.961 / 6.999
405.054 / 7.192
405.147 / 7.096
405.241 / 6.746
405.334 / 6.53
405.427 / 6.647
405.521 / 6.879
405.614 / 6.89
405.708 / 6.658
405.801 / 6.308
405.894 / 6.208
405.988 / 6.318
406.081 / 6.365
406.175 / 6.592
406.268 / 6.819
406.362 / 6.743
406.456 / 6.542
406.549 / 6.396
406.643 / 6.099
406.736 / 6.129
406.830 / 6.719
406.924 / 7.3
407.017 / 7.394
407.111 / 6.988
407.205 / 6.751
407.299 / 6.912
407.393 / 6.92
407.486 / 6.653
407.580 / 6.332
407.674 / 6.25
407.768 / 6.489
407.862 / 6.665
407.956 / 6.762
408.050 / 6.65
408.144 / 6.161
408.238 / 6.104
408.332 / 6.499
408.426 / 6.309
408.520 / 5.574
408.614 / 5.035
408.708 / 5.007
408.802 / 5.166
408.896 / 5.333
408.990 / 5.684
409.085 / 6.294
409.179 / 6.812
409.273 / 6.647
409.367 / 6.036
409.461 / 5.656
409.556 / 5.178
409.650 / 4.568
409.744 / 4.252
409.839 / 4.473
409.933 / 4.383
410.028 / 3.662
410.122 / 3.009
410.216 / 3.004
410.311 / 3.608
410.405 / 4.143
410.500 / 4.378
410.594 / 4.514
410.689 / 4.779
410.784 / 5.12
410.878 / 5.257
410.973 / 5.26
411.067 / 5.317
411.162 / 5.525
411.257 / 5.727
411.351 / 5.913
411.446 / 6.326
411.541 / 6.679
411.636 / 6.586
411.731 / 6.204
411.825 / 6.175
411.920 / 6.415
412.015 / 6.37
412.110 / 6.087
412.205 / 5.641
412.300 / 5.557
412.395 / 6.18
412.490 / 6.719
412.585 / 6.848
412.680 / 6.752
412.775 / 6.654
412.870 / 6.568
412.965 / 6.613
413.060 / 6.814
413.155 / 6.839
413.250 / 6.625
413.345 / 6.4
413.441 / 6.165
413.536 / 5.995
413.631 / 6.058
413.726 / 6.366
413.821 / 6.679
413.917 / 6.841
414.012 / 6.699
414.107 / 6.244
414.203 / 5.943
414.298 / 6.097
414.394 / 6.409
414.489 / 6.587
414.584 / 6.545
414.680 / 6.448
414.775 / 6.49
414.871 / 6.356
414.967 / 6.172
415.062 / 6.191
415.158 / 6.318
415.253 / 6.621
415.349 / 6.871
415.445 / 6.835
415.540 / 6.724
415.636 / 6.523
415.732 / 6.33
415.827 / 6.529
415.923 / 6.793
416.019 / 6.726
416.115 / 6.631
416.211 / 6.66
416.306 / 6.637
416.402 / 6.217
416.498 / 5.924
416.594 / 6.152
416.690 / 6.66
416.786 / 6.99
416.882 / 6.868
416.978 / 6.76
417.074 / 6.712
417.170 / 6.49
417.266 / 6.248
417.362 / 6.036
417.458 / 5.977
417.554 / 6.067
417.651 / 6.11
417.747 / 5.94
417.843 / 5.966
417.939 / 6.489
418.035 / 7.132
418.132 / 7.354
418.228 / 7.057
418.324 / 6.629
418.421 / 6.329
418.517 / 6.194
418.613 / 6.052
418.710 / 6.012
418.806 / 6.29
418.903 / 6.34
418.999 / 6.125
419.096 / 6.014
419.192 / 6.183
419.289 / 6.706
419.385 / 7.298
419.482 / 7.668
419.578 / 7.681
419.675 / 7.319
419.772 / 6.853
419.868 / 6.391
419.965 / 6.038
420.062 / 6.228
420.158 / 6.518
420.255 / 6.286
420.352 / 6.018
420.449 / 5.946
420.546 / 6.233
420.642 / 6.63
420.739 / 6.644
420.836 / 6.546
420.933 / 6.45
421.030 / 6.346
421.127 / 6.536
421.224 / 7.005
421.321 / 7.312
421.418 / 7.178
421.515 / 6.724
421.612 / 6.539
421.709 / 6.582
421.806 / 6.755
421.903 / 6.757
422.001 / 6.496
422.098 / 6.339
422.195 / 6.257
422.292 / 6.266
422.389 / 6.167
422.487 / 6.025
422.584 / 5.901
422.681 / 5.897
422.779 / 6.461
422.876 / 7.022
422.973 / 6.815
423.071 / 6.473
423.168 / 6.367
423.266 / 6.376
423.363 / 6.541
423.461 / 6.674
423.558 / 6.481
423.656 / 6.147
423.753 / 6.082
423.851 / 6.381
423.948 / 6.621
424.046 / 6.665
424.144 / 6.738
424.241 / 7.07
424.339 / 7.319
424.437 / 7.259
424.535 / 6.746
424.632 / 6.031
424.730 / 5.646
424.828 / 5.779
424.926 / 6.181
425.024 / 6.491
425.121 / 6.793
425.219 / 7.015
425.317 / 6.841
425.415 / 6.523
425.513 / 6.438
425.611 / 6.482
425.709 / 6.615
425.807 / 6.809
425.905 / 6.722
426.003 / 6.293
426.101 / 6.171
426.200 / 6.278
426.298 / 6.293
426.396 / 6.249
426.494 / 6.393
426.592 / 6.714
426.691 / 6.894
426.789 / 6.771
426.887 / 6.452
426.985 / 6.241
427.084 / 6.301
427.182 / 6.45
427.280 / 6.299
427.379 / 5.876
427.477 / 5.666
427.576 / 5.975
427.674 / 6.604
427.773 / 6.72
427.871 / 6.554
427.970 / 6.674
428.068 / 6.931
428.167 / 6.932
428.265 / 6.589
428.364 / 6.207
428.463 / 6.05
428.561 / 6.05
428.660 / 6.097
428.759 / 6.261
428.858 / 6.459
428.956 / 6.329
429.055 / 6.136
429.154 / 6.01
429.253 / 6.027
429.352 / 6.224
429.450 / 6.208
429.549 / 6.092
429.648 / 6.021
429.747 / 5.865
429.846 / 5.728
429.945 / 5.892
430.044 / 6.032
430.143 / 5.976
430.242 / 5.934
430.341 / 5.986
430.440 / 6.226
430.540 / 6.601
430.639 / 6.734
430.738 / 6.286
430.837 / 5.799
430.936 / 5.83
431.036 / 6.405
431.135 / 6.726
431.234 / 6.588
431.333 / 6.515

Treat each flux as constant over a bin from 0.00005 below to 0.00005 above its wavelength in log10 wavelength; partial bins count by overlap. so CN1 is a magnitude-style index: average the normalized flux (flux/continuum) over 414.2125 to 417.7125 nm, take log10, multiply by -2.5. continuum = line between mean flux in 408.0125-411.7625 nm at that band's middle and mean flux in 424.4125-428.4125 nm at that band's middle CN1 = -0.13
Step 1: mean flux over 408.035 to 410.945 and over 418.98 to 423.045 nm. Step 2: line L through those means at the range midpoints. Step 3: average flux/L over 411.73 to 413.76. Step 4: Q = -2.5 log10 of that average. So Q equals -0.15 mag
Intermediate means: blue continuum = 5.12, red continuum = 6.55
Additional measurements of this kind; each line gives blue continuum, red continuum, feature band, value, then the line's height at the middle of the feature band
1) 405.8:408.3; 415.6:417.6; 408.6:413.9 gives 0.16 mag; 6.53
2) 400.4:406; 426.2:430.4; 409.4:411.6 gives 0.33 mag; 6.56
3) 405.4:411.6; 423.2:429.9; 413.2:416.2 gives -0.07 mag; 6.03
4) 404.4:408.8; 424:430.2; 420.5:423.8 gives -0.01 mag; 6.42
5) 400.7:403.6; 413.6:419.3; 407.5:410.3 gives 0.19 mag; 6.57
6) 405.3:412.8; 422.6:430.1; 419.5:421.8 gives -0.06 mag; 6.24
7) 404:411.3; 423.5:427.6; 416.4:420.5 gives -0.03 mag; 6.28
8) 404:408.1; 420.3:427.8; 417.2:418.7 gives 0.03 mag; 6.55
